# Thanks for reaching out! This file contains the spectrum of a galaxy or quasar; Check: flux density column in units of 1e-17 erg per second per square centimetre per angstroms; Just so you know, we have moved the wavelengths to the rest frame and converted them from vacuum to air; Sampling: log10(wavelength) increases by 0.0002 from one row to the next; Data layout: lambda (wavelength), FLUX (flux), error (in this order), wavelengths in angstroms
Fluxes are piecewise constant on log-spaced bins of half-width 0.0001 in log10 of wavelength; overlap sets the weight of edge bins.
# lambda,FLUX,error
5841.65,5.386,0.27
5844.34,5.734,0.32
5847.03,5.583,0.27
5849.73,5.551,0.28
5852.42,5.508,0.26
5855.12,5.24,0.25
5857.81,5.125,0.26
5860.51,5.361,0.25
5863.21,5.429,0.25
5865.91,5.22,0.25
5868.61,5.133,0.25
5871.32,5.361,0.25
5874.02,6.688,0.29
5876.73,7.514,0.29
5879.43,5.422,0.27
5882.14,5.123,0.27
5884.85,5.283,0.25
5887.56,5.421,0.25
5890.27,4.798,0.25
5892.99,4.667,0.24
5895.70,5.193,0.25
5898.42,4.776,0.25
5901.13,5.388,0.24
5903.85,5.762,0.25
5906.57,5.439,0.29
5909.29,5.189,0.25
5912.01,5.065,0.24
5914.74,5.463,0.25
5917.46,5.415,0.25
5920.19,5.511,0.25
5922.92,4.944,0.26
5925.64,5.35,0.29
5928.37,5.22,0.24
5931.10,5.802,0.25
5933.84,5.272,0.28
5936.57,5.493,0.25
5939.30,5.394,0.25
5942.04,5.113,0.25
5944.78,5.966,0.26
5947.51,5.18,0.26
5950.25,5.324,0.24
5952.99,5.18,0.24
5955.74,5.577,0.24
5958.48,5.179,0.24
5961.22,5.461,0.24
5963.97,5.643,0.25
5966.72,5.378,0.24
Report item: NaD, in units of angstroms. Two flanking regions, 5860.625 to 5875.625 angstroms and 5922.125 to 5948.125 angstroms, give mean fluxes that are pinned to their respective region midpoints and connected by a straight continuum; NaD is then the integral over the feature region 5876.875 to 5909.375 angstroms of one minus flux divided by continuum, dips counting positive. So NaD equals 1.29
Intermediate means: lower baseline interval 5.58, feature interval 5.29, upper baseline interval 5.39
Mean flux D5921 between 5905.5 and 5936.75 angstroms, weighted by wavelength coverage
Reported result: 5.34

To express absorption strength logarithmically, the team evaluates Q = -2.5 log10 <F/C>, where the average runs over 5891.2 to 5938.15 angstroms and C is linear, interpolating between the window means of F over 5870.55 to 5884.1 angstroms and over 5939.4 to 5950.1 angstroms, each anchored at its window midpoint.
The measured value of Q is 0.08 mag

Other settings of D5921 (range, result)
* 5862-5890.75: 5.61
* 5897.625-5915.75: 5.31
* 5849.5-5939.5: 5.4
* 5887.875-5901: 4.95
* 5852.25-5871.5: 5.28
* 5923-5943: 5.36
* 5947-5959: 5.3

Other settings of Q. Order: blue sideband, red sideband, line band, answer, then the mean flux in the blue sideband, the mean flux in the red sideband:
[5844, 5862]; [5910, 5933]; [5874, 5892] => -0.05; 5.43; 5.34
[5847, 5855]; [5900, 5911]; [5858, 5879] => -0.06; 5.49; 5.43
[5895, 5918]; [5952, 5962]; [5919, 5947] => -0.02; 5.3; 5.35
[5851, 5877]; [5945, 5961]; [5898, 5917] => 0.03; 5.58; 5.35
